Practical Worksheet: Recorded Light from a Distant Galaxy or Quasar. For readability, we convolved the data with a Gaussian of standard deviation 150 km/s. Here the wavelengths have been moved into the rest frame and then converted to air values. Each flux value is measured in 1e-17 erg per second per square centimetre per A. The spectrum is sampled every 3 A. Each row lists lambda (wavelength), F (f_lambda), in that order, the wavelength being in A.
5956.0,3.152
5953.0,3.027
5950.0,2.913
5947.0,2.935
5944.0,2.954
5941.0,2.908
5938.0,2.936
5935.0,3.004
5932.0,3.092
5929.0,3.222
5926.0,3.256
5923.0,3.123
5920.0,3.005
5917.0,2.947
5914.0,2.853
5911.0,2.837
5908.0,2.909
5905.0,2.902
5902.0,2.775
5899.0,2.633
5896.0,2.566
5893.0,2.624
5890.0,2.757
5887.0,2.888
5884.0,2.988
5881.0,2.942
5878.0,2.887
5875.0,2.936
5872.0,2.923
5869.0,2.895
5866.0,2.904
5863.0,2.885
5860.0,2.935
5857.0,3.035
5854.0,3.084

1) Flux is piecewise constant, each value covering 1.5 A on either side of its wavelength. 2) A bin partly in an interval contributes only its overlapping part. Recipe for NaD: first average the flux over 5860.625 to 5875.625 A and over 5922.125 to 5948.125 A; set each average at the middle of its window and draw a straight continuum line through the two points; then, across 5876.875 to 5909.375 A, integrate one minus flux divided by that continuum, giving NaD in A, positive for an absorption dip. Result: 1.7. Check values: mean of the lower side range 2.91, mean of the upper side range 3.05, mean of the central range 2.81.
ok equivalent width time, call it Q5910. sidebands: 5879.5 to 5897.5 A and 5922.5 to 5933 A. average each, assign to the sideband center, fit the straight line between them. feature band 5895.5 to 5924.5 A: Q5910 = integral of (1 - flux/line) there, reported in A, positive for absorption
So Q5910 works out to 1.4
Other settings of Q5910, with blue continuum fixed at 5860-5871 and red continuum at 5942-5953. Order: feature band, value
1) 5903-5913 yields 0.2 A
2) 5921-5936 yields -1.0 A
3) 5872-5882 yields 0.0 A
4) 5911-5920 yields 0.1 A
